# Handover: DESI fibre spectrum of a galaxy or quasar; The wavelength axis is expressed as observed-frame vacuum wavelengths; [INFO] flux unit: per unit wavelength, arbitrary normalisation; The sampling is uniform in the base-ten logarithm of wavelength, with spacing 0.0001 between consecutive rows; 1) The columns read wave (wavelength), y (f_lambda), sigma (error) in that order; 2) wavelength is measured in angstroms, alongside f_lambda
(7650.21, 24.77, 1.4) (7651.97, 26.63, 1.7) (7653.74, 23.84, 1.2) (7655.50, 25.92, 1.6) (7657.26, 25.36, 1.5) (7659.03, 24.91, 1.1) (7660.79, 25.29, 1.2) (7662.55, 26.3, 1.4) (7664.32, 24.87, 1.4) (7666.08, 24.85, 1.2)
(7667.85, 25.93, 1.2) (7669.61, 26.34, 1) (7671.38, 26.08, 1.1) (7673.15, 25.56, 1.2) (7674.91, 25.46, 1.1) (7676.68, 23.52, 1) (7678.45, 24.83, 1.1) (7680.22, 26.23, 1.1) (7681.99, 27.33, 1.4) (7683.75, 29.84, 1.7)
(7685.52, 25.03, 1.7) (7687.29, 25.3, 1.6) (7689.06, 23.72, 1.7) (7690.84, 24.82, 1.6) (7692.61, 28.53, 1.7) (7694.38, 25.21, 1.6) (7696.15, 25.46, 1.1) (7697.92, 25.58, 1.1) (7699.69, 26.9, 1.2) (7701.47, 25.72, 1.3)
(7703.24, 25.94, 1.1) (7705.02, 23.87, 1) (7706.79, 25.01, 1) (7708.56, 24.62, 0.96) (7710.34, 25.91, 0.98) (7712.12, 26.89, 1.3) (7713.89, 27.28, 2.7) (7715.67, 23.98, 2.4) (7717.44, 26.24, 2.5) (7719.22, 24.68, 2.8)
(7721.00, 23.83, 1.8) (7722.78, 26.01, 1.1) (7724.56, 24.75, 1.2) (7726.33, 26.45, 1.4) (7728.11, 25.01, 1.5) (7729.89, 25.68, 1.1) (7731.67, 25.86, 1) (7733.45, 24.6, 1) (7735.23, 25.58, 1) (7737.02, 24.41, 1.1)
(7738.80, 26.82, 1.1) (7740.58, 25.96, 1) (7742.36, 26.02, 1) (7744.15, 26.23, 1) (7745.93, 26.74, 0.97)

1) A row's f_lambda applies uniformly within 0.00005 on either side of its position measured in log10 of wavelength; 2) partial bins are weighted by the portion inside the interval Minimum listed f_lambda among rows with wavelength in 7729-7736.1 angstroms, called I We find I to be 24.6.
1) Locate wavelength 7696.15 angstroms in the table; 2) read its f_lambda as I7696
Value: 25.46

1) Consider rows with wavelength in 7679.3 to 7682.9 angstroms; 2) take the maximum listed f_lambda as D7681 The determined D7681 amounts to 27.33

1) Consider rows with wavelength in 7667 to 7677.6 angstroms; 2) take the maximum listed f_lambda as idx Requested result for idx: 26.34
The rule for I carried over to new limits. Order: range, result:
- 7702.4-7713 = 23.87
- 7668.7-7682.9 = 23.52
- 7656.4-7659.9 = 24.91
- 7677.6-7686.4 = 24.83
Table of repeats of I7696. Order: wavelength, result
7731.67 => 25.86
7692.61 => 28.53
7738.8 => 26.82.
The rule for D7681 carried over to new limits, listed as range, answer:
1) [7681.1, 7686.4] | 29.84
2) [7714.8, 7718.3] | 26.24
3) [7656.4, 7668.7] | 26.3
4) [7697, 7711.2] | 26.9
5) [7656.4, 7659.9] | 25.36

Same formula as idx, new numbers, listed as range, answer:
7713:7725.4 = 27.28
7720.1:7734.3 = 26.45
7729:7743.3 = 26.82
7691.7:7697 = 28.53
